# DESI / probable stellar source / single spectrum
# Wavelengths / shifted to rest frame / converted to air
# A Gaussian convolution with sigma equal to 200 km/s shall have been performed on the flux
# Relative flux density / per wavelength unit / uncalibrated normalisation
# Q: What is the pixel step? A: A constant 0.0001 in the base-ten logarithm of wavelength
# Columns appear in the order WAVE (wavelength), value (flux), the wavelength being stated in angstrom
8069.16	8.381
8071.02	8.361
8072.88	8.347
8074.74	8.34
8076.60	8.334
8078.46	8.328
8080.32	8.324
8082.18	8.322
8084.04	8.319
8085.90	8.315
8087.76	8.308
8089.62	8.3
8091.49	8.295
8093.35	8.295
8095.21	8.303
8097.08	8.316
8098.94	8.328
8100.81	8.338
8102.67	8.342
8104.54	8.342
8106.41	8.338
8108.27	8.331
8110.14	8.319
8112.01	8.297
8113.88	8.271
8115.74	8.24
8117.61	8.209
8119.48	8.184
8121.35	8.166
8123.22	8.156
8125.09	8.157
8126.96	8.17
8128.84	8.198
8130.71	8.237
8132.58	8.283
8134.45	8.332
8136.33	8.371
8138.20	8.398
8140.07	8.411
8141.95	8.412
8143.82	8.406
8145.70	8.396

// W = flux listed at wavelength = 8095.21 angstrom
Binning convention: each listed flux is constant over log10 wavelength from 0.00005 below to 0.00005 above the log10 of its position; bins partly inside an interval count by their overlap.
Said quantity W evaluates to 8.303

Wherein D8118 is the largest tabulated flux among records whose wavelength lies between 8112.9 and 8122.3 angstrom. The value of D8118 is 8.271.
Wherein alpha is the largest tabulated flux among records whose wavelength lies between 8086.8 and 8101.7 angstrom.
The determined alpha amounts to 8.338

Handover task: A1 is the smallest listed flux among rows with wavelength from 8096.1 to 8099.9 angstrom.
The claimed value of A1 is 8.316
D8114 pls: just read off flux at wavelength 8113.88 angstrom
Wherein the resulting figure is 8.271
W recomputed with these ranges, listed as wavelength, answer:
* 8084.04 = 8.319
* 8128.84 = 8.198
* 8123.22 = 8.156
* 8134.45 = 8.332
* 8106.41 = 8.338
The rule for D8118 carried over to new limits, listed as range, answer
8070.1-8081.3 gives 8.361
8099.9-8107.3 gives 8.342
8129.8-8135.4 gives 8.332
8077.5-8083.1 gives 8.328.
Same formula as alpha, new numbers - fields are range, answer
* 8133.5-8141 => 8.411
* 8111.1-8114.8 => 8.297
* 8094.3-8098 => 8.316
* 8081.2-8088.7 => 8.322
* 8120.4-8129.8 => 8.198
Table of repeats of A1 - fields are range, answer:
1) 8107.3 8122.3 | 8.166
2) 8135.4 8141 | 8.371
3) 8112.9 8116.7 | 8.24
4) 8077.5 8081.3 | 8.324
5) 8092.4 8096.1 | 8.295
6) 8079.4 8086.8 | 8.315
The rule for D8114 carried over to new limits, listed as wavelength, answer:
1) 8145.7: 8.396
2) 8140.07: 8.411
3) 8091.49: 8.295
